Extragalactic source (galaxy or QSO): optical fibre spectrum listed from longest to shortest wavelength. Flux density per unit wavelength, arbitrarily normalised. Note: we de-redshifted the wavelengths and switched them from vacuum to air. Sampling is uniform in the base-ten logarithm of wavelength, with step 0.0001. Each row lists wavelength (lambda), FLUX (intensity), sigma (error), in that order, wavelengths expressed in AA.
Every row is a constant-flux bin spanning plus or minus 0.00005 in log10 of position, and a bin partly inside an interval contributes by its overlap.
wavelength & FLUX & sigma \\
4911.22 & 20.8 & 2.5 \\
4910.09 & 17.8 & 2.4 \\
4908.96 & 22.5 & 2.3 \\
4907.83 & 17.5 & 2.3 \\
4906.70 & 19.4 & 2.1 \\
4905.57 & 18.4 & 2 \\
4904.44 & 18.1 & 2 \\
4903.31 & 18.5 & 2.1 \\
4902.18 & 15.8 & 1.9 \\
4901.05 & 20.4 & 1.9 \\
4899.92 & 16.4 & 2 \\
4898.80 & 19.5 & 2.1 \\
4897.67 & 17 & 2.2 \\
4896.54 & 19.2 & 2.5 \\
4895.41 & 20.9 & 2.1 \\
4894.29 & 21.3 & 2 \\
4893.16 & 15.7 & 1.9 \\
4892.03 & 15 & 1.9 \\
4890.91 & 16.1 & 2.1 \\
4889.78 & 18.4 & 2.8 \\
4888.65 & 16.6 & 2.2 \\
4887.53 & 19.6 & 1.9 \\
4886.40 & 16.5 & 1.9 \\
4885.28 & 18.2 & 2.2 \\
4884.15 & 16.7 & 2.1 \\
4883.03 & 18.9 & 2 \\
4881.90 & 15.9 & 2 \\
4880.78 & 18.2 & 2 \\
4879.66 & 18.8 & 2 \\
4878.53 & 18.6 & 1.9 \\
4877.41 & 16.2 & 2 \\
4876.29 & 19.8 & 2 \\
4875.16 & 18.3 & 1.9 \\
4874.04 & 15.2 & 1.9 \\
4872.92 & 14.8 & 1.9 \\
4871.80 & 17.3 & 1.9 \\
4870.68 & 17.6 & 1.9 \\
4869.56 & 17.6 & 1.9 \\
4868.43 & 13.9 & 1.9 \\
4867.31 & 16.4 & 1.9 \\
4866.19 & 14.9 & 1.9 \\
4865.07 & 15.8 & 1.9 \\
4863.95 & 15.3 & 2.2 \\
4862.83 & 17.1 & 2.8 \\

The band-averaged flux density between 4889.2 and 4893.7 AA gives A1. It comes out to 16.3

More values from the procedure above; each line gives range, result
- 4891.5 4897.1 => 18.4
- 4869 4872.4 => 17.5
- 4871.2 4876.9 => 17.1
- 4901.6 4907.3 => 18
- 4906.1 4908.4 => 18.5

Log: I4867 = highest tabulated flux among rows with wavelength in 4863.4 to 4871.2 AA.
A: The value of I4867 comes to 17.6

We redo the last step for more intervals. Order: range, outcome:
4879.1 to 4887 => 18.9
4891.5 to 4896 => 21.3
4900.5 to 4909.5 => 22.5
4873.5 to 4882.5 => 19.8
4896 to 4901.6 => 20.4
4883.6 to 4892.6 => 19.6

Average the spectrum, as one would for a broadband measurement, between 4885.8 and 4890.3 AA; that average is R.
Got 17.8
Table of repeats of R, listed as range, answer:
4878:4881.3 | 18.5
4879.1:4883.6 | 18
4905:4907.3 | 18.9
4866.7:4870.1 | 15.9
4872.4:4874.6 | 15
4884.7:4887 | 17.3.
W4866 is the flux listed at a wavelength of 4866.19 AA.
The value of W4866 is 14.9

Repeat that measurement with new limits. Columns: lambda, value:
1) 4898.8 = 19.5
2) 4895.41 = 20.9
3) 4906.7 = 19.4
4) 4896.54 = 19.2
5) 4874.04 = 15.2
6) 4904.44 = 18.1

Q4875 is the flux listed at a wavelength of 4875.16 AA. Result 18.3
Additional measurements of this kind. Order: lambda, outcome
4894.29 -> 21.3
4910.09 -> 17.8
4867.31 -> 16.4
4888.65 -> 16.6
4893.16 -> 15.7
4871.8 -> 17.3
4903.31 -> 18.5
